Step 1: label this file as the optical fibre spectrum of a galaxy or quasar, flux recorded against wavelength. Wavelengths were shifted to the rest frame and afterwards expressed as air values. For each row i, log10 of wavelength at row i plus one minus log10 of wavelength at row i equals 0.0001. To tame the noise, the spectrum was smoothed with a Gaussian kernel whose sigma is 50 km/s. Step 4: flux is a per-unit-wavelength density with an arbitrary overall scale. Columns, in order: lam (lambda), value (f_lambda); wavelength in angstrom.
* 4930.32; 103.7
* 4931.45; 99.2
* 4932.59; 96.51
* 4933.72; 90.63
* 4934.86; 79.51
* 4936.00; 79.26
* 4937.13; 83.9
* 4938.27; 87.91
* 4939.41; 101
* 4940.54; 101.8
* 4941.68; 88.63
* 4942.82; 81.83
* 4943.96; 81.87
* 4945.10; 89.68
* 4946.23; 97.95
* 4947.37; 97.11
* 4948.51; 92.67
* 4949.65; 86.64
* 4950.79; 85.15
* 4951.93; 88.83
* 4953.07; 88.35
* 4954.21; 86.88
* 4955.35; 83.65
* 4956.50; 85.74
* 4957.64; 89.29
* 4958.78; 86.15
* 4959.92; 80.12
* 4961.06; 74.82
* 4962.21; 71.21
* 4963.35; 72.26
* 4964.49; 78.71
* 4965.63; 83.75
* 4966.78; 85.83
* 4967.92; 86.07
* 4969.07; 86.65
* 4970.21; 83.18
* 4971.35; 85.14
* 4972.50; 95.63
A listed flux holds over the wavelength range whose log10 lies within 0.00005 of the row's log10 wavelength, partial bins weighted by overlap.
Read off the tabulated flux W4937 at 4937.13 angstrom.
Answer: 83.9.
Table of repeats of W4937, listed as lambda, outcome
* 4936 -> 79.26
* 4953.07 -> 88.35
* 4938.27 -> 87.91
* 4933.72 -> 90.63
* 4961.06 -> 74.82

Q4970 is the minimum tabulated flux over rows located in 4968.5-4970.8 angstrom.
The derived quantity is 83.18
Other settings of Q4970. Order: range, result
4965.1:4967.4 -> 83.75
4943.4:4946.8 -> 81.87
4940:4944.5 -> 81.83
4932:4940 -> 79.26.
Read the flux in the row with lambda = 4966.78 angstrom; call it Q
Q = 85.83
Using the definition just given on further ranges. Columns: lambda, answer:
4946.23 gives 97.95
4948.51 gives 92.67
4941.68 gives 88.63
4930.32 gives 103.7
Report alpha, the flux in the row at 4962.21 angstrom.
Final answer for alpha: 71.21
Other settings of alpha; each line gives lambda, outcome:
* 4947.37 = 97.11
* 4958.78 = 86.15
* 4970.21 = 83.18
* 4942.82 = 81.83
